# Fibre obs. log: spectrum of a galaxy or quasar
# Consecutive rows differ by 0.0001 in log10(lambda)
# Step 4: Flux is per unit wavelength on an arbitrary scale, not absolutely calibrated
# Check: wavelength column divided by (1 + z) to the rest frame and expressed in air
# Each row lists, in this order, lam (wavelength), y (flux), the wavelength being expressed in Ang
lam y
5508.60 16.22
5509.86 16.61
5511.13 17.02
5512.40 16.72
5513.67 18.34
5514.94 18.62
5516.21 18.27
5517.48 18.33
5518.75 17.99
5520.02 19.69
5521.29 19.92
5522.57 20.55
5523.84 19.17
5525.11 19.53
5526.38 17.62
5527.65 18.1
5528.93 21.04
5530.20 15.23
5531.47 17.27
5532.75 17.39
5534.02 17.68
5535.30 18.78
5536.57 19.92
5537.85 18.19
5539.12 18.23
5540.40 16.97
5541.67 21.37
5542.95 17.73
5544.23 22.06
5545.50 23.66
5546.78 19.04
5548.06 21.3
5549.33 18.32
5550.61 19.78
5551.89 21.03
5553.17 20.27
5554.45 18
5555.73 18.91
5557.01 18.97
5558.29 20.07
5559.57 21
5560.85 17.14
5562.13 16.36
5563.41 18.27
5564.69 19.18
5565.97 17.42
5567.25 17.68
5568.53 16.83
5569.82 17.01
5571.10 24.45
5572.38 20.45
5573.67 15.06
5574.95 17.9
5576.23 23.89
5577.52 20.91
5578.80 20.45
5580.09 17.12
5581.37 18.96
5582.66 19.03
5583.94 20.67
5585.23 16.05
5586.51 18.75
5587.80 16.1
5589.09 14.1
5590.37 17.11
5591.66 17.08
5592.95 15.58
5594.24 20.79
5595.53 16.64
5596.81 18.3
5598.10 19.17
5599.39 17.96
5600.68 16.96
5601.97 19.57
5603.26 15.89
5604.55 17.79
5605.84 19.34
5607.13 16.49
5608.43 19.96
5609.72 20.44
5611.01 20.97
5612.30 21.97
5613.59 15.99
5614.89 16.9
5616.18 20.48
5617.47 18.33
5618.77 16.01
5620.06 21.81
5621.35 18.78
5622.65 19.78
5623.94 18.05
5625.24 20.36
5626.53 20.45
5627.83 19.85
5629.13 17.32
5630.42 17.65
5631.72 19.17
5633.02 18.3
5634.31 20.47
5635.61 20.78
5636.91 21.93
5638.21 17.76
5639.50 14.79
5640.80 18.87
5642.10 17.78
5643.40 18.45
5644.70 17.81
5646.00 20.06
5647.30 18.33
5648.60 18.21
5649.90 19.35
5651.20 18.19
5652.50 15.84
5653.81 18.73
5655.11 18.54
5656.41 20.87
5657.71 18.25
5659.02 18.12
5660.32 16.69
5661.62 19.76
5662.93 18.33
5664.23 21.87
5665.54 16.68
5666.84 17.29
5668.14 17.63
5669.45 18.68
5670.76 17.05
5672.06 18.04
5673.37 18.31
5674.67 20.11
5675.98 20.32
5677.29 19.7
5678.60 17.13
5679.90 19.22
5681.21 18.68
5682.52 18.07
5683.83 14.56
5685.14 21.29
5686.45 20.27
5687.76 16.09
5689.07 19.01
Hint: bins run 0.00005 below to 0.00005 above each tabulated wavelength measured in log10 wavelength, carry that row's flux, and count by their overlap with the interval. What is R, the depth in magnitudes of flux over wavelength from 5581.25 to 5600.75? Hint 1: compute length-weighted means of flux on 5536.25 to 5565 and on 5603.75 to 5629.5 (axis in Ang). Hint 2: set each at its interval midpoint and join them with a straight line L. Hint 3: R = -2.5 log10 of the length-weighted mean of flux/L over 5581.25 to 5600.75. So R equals 0.09 mag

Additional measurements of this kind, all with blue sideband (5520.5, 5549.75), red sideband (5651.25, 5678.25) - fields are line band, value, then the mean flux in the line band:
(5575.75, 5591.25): 0.021 mag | 18.5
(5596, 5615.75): 0.015 mag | 18.5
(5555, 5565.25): 0.015 mag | 18.7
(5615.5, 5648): -0.016 mag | 18.9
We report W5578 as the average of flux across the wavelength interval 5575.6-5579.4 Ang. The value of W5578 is 21.7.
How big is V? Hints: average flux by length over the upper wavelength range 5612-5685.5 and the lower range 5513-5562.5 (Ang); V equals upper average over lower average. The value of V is 0.98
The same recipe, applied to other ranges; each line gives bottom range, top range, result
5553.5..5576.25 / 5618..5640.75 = 1.02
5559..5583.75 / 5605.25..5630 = 1.01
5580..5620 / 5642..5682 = 1.02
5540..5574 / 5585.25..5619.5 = 0.94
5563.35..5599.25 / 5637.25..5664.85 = 1.00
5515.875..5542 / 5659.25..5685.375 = 0.99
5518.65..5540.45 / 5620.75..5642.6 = 1.02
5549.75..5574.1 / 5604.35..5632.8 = 1.01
